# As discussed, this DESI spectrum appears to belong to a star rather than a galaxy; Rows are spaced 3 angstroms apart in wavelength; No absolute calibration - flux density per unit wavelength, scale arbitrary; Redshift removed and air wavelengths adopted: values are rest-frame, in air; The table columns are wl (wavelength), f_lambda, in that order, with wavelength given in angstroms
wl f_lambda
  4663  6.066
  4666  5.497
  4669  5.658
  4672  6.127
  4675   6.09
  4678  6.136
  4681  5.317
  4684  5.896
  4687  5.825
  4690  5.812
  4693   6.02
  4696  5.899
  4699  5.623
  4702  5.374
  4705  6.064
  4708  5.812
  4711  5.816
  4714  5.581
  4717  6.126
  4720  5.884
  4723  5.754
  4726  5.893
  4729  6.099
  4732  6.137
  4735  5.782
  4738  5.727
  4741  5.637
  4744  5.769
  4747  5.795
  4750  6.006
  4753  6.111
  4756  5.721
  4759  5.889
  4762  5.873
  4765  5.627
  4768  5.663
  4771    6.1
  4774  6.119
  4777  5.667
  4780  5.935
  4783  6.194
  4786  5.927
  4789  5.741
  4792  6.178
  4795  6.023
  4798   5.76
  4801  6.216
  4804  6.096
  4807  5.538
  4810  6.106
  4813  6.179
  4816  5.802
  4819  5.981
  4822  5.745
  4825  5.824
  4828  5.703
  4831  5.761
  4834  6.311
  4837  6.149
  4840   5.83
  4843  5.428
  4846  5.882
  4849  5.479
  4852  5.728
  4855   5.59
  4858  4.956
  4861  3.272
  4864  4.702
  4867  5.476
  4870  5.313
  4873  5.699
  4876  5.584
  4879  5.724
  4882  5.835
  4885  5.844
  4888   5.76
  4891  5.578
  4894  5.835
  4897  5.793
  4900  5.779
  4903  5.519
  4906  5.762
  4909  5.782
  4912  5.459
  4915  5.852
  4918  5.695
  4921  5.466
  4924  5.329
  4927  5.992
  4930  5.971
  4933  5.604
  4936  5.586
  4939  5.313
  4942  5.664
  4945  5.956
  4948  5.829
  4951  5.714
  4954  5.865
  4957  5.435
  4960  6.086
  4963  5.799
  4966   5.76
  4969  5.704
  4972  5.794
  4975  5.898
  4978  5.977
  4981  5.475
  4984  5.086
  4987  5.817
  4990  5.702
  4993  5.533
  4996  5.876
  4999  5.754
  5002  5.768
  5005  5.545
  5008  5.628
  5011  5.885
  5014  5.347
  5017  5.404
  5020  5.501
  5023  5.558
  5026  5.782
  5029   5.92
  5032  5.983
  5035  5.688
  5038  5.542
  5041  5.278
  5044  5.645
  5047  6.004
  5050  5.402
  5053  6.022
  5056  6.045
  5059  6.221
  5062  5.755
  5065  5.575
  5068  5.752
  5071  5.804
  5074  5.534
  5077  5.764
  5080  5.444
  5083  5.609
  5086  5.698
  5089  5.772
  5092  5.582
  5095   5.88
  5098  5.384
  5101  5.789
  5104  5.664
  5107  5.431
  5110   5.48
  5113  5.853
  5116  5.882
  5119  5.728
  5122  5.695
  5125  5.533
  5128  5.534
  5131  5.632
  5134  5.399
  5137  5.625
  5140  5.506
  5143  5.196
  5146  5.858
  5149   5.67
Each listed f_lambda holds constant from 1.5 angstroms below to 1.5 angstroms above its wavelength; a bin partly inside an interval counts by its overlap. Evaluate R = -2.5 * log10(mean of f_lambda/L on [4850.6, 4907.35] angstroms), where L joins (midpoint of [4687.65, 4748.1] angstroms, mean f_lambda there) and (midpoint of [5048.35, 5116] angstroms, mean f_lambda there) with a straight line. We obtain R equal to 0.061 mag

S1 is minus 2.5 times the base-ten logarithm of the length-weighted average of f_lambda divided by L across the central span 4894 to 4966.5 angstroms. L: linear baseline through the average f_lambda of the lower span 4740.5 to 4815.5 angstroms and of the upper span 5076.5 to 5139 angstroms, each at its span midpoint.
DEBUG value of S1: 0.014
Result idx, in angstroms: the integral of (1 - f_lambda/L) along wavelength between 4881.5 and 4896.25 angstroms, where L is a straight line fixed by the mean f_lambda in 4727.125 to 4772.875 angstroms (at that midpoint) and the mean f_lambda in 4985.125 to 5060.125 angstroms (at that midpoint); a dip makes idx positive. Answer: 0.05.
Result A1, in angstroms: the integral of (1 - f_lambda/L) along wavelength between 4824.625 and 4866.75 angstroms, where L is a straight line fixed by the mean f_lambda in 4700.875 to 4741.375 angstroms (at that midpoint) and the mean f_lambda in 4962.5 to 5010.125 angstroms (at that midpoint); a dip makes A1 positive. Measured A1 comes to 2.3 angstroms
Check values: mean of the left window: 5.84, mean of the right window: 5.7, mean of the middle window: 5.46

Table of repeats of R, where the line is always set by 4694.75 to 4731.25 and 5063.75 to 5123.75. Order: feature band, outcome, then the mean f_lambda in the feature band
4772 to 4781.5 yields -0.02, 5.92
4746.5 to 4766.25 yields -0.01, 5.87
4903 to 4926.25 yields 0.02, 5.63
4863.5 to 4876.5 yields 0.07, 5.39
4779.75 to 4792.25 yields -0.03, 5.98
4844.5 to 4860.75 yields 0.08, 5.35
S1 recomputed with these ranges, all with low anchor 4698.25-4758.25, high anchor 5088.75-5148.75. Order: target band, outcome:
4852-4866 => 0.20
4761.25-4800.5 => -0.02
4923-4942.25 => 0.02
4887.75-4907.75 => 0.01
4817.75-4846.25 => -0.01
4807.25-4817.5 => -0.03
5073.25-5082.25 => 0.01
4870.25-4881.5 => 0.02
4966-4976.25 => -0.02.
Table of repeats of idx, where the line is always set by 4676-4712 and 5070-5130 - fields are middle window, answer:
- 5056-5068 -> -0.4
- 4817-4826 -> -0.1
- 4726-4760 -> -0.6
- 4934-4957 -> 0.1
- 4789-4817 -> -1.1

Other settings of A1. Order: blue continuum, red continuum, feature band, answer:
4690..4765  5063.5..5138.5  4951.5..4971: -0.2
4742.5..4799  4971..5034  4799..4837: -0.6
